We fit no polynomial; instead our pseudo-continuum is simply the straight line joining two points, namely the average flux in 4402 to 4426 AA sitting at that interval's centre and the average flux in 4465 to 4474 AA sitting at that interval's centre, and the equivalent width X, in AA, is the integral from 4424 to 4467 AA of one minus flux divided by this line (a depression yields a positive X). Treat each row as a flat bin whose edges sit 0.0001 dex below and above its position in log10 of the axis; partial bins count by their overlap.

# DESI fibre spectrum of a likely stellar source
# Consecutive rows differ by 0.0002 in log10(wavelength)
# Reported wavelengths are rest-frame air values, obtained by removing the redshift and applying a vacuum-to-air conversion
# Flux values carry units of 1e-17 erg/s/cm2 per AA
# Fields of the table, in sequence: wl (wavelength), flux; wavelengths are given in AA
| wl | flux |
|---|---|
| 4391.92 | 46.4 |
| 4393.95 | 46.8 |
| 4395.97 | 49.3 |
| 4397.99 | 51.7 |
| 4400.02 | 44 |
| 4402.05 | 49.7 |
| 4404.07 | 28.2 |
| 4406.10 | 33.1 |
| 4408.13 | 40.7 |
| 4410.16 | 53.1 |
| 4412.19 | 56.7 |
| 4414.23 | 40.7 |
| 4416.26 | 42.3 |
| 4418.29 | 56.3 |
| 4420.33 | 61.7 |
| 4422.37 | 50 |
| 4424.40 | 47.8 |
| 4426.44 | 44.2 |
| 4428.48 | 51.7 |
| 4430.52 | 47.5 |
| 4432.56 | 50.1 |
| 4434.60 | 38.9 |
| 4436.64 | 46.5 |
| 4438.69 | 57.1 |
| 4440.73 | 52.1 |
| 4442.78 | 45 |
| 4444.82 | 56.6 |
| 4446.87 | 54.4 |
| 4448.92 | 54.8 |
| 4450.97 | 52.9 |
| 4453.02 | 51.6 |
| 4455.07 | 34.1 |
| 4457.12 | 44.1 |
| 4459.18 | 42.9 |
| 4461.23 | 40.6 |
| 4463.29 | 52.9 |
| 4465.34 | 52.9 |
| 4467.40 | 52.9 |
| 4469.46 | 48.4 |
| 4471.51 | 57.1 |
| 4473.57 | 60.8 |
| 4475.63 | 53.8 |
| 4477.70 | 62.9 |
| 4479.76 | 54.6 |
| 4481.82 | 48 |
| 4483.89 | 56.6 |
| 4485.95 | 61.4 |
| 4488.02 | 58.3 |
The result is 1.9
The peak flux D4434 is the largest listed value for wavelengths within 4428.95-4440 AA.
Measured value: 57.1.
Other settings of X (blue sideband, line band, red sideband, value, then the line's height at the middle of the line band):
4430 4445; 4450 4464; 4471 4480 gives 2.14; 53.6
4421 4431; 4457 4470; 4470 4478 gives 1.79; 55.7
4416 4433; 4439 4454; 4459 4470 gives -0.94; 49.6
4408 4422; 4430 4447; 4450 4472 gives -0.10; 49.4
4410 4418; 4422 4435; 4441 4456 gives 0.45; 49.1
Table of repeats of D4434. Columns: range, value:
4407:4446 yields 61.7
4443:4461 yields 56.6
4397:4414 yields 56.7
